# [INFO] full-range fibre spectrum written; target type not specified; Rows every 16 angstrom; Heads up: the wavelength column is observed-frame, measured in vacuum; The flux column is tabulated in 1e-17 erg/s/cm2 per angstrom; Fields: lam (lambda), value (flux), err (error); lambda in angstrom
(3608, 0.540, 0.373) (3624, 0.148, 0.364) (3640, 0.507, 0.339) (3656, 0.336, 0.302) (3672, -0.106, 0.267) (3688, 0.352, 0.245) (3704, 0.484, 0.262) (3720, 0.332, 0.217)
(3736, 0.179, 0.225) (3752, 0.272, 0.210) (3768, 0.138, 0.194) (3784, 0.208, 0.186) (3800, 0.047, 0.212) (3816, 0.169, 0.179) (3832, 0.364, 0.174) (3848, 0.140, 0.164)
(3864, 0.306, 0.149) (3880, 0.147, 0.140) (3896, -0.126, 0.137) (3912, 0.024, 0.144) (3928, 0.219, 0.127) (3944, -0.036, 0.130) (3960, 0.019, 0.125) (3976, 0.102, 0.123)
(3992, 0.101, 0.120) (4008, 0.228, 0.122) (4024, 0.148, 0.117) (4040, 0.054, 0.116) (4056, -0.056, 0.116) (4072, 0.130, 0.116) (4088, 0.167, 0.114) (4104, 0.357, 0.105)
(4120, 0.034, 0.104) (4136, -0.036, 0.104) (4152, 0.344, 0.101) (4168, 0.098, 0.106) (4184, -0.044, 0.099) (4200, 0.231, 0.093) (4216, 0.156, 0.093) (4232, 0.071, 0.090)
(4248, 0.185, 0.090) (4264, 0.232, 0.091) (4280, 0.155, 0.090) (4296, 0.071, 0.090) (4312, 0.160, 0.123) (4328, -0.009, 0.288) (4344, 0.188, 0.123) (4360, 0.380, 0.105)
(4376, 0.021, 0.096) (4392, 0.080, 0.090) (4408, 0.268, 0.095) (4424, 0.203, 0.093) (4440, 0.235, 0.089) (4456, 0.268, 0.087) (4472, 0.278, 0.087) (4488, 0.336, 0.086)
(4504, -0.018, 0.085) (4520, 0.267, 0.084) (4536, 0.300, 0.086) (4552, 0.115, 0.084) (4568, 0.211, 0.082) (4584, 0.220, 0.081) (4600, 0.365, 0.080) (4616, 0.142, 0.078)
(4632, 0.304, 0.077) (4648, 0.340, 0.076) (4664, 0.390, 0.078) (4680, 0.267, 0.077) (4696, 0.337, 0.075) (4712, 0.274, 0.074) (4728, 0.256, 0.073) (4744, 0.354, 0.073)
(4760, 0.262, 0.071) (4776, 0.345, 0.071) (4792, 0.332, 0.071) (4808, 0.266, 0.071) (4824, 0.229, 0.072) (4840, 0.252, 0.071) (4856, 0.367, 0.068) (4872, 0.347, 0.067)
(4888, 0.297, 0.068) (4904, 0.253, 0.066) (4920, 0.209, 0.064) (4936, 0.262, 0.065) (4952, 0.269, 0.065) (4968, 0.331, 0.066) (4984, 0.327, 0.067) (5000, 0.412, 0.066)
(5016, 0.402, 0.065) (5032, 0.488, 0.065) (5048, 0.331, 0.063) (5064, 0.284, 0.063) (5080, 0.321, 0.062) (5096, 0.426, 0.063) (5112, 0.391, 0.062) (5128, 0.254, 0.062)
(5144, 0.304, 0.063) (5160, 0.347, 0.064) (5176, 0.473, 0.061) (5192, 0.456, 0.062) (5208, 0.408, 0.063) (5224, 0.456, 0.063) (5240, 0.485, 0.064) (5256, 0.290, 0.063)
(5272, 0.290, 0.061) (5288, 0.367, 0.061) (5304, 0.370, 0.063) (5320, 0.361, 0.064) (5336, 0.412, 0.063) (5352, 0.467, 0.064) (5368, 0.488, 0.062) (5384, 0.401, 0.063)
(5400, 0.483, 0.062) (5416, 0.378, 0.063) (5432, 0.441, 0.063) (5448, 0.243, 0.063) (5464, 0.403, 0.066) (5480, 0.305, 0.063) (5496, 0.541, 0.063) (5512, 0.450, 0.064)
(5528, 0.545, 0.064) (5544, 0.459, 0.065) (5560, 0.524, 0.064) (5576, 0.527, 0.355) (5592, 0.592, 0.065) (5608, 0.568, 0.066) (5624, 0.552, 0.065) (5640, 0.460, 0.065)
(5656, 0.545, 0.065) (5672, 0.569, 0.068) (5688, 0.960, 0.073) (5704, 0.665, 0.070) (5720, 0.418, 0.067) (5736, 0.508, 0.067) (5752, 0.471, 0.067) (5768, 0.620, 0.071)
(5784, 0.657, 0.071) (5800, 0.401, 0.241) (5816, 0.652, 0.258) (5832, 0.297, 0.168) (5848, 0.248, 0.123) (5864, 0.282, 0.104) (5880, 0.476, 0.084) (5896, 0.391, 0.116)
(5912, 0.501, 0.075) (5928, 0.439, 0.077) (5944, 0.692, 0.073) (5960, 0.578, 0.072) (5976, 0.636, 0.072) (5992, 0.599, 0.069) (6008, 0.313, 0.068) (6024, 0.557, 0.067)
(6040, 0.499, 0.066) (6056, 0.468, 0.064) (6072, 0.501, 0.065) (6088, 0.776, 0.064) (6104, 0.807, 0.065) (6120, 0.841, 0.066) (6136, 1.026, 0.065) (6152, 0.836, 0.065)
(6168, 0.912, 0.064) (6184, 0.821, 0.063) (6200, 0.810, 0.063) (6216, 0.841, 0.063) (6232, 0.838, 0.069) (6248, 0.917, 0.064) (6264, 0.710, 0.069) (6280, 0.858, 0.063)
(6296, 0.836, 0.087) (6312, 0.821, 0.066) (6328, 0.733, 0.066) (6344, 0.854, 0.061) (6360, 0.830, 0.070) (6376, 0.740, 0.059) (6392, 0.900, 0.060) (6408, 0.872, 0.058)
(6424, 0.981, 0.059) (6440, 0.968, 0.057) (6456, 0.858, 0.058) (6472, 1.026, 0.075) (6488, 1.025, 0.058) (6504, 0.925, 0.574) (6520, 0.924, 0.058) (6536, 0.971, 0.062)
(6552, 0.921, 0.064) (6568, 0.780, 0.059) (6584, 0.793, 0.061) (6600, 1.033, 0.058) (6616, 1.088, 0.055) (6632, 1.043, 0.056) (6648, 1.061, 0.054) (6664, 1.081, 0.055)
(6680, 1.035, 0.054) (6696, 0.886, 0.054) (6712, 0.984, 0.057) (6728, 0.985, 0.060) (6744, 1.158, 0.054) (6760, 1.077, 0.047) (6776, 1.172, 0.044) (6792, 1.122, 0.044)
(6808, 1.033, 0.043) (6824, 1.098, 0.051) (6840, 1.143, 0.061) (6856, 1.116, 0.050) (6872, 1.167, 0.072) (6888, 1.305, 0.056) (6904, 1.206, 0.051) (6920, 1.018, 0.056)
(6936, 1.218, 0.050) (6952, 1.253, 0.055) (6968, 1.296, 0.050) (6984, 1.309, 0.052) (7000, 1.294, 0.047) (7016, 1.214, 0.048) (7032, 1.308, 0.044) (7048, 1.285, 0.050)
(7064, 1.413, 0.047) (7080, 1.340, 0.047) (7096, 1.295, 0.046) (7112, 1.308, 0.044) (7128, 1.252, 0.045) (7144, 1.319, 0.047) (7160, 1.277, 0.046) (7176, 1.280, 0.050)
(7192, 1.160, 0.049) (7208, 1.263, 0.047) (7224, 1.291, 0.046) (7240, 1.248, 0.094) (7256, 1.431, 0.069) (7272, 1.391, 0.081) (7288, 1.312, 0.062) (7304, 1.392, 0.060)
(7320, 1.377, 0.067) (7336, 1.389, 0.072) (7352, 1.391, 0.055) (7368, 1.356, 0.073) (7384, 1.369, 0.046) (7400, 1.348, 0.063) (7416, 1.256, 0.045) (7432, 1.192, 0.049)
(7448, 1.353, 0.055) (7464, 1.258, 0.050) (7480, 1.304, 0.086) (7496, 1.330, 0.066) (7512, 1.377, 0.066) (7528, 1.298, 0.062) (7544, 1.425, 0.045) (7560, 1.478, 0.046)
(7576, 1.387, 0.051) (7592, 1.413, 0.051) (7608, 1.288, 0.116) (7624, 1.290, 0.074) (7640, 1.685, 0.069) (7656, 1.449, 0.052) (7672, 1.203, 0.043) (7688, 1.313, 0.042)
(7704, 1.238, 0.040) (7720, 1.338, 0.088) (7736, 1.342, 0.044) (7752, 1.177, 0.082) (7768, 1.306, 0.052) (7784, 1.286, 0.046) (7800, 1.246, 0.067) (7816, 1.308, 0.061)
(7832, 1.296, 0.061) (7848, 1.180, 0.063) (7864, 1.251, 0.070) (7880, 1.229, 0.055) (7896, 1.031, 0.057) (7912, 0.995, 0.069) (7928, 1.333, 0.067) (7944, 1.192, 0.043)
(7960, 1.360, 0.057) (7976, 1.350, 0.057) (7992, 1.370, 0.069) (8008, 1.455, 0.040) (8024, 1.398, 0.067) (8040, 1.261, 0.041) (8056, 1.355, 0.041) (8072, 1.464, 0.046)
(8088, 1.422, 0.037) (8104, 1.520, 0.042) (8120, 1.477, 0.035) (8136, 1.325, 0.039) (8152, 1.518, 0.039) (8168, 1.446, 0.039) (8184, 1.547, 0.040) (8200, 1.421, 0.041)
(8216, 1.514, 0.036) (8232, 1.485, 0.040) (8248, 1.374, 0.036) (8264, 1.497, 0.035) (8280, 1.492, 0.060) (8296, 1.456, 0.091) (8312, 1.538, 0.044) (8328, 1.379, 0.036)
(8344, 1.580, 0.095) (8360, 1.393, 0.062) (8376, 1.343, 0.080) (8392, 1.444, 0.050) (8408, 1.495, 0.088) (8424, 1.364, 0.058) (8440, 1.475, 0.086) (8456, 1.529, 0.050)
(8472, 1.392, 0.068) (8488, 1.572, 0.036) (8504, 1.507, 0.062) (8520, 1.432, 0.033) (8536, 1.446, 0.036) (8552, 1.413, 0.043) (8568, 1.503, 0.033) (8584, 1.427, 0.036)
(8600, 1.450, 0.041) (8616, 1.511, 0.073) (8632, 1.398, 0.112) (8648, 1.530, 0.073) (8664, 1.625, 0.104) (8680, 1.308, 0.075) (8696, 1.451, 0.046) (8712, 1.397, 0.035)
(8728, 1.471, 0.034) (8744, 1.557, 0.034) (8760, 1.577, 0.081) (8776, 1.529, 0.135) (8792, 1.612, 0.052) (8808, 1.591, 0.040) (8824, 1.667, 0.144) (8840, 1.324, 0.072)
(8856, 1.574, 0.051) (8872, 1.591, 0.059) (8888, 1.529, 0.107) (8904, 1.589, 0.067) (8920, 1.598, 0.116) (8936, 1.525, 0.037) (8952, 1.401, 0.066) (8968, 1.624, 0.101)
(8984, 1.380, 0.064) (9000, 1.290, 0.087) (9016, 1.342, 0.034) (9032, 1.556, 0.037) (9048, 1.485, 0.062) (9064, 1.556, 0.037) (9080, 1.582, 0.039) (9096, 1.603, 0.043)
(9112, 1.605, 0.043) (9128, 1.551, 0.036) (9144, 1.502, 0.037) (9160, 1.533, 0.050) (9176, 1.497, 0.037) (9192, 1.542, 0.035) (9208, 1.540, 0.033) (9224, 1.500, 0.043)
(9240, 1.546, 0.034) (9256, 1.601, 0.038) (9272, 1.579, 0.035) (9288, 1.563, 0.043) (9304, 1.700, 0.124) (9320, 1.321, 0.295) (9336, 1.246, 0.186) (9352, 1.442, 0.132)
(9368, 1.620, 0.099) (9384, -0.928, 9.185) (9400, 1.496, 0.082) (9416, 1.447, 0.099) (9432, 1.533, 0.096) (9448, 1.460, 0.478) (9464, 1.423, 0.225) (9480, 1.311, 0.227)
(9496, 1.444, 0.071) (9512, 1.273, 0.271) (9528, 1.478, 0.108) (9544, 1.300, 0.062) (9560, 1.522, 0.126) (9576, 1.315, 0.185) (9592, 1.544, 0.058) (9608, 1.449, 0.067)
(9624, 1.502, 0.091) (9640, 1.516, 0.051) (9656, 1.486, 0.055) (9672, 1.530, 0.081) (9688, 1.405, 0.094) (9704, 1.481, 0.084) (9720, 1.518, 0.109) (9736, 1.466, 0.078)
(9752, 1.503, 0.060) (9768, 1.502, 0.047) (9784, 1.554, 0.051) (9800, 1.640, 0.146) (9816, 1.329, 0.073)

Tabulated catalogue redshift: 0.527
